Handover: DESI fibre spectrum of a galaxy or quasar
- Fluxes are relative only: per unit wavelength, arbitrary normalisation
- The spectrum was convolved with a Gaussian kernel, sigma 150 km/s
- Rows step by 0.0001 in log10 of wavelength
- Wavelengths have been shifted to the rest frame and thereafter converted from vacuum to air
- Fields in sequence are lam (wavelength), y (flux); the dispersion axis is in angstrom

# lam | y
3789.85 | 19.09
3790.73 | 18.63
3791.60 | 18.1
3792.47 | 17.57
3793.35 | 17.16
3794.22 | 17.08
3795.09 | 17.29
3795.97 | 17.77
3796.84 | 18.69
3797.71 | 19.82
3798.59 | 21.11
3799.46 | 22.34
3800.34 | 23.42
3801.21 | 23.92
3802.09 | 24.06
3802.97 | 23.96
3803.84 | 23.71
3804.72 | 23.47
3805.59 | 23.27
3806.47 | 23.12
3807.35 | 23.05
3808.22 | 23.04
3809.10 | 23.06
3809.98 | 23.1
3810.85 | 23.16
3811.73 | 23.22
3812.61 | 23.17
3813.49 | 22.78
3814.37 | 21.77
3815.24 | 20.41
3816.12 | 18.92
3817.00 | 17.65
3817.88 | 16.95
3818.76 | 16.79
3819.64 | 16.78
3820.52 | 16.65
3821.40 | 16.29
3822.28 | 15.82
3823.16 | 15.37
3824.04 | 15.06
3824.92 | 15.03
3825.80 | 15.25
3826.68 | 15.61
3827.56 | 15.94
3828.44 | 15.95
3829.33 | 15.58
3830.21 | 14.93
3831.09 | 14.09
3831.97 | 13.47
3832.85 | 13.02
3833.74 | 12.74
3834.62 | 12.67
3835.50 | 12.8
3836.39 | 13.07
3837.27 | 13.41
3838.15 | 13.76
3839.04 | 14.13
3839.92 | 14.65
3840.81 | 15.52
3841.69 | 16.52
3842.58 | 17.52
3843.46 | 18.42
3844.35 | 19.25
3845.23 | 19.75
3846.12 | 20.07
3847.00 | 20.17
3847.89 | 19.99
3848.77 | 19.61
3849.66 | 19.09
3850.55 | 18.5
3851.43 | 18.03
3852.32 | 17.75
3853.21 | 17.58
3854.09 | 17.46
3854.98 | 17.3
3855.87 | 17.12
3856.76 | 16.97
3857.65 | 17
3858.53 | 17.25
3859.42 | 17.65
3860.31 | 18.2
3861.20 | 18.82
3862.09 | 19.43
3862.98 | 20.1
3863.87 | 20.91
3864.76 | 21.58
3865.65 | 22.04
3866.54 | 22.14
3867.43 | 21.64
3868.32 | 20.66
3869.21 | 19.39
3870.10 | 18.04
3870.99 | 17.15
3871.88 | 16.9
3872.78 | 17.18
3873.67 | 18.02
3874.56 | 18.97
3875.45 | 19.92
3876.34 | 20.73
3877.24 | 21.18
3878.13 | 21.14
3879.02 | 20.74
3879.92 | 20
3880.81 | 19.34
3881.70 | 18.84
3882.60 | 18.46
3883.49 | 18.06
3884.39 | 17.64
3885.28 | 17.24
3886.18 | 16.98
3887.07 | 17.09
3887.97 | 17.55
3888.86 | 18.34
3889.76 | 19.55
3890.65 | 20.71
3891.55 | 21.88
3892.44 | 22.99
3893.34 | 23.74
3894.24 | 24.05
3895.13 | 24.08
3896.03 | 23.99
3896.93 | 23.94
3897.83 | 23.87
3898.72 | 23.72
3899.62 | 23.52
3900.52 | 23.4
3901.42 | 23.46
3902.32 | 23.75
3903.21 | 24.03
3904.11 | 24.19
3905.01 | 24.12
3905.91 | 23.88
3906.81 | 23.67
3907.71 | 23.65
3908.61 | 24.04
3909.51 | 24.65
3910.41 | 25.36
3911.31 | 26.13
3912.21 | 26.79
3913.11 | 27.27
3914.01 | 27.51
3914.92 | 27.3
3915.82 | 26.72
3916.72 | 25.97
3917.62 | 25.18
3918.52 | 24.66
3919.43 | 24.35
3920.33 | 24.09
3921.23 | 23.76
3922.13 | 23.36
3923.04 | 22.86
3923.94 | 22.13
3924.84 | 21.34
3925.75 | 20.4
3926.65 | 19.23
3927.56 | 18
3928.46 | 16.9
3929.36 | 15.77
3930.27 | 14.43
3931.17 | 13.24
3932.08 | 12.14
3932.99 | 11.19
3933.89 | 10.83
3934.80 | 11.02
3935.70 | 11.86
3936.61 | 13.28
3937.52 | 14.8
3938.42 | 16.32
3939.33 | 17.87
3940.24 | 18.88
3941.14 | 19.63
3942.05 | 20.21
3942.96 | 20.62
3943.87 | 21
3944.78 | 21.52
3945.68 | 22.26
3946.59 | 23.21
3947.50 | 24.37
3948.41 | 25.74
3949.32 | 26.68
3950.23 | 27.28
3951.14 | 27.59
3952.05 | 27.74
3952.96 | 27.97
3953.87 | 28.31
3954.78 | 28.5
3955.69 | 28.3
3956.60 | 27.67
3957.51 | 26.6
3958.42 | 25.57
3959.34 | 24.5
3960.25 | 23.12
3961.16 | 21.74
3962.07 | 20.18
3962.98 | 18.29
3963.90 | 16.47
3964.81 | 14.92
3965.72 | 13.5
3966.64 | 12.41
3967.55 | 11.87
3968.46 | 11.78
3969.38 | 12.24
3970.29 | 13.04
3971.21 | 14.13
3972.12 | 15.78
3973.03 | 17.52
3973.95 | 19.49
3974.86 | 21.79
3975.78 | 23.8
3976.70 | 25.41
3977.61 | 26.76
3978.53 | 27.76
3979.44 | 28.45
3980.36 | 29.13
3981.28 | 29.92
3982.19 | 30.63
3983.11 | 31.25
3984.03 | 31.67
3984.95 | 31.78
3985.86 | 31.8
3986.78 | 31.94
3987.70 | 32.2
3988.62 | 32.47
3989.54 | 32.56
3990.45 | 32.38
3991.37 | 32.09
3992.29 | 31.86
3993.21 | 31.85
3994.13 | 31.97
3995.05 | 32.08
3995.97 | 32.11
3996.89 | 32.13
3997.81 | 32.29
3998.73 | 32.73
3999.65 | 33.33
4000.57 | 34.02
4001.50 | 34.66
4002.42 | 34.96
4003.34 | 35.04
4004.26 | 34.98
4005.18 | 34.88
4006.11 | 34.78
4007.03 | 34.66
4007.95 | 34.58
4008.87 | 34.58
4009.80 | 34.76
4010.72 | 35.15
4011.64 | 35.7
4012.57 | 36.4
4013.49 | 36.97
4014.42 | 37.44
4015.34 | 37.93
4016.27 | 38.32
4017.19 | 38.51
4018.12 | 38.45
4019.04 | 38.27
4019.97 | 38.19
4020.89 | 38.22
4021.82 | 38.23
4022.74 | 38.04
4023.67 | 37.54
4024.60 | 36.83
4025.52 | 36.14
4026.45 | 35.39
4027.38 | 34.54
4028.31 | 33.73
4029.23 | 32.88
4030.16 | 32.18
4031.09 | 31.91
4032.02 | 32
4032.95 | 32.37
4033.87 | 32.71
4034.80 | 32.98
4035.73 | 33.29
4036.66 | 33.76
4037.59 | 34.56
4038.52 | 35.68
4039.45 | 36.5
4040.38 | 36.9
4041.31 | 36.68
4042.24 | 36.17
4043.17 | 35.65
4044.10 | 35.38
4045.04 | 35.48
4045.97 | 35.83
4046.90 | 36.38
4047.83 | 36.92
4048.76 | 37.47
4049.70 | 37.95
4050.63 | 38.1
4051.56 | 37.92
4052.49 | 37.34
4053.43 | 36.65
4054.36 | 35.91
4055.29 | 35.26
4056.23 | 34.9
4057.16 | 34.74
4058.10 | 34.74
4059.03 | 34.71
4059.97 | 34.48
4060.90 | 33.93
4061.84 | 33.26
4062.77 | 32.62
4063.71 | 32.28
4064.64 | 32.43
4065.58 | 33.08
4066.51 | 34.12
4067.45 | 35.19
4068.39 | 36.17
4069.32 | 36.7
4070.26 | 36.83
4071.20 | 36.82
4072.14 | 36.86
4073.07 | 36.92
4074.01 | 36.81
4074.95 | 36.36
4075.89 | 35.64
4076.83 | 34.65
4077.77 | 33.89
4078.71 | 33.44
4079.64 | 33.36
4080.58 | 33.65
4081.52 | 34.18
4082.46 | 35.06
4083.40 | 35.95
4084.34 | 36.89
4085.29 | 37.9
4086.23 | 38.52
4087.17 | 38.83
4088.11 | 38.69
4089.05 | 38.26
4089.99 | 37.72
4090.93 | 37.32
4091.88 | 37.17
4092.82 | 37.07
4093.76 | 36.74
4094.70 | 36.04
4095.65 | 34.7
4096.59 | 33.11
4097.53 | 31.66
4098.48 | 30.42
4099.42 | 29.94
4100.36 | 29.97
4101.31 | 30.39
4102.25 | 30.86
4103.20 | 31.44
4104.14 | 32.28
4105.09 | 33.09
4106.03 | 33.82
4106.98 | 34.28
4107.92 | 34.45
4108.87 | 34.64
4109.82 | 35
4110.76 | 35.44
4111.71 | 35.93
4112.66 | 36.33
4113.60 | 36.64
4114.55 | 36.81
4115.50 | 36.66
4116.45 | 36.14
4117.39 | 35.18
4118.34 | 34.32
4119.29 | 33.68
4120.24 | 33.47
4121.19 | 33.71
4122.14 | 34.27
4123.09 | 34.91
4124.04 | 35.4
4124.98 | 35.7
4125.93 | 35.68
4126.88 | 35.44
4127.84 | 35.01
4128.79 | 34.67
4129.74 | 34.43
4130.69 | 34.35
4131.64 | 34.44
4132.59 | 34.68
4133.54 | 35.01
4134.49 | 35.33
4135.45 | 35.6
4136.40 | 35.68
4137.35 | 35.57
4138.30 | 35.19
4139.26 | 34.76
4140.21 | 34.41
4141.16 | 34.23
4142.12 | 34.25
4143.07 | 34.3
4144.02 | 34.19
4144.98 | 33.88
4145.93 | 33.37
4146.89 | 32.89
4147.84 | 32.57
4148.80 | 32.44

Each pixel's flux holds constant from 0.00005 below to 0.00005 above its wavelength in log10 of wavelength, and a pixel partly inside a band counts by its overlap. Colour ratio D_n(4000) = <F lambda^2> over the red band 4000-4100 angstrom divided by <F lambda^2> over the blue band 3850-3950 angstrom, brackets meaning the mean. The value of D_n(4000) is 1.87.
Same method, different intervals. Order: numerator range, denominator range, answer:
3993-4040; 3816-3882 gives 2.17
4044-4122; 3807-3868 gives 2.23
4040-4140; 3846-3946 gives 1.91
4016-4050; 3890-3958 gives 1.69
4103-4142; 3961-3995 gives 1.54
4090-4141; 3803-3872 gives 2.18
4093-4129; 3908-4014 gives 1.47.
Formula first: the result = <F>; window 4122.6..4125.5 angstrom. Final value 35.4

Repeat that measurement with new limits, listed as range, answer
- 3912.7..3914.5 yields 27.3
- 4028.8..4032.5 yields 32.2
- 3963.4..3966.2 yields 14.9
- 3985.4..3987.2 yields 32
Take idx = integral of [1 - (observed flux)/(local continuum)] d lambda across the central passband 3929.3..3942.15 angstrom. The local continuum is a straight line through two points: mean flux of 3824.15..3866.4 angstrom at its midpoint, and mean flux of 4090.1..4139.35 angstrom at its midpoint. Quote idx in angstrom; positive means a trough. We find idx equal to 4.7 angstrom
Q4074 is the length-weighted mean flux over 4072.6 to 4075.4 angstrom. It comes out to 36.8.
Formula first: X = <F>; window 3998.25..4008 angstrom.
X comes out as 34.4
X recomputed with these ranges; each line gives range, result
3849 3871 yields 18.9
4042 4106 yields 35.1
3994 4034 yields 35.1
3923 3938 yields 15.7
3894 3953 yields 21.9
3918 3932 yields 20.1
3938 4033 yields 28.6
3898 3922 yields 24.8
